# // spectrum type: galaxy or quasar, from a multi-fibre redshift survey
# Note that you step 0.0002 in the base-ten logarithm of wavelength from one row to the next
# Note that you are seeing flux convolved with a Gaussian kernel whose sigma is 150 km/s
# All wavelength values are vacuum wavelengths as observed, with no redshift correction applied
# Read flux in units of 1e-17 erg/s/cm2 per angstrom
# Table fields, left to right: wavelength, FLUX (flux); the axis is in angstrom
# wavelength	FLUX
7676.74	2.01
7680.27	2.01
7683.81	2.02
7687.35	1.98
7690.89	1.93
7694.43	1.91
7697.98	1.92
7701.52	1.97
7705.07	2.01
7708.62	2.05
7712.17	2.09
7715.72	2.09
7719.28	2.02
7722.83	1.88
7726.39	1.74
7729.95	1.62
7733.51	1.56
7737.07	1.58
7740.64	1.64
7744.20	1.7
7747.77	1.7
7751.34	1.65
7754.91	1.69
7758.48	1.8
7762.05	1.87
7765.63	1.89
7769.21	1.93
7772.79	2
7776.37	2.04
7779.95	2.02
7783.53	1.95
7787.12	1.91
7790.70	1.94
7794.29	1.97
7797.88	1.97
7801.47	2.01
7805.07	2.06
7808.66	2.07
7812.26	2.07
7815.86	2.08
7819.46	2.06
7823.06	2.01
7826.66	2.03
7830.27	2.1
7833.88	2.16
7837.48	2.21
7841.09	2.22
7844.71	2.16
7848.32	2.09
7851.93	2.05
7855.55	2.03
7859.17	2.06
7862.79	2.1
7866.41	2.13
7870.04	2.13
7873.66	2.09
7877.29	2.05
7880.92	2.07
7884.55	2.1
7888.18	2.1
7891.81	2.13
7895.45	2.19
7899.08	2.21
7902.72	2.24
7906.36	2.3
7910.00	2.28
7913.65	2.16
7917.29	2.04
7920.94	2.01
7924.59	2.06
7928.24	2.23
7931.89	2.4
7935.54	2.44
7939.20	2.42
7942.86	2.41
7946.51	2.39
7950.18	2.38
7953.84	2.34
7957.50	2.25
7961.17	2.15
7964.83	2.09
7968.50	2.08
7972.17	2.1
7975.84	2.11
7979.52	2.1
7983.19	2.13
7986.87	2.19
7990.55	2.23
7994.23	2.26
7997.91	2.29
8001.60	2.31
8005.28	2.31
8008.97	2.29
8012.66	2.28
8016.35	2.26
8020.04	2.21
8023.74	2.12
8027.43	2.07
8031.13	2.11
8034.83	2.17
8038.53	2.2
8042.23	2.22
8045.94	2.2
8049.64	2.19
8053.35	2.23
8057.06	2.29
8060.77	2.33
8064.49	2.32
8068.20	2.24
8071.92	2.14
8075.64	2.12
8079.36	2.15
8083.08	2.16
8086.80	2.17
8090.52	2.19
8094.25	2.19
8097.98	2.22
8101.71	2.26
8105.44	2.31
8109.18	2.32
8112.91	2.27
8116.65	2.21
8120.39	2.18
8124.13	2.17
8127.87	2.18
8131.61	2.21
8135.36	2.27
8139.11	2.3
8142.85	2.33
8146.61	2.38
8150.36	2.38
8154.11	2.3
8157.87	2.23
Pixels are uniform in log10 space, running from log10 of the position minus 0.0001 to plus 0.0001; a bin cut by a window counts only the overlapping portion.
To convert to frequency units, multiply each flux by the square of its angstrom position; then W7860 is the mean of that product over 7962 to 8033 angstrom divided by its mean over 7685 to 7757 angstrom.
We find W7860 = 1.3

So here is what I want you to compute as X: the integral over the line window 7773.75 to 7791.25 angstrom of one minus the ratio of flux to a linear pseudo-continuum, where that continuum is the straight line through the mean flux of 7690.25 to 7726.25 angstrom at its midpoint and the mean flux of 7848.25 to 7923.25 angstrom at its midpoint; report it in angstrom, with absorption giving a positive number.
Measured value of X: 0.5 angstrom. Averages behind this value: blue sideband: 1.98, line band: 1.98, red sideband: 2.12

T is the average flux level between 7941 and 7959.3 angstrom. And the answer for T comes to 2.35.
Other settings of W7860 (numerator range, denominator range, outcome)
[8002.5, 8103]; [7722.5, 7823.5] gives 1.26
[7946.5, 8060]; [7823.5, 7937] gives 1.06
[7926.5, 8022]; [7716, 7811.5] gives 1.28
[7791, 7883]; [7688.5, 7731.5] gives 1.11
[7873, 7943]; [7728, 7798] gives 1.25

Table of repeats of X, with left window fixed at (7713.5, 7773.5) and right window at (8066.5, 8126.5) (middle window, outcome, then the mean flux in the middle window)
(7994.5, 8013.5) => -1.8 angstrom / 2.29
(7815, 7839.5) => -2.7 angstrom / 2.1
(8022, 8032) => 0.1 angstrom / 2.1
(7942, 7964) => -2.9 angstrom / 2.31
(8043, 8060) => -0.6 angstrom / 2.23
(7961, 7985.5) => -0.6 angstrom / 2.11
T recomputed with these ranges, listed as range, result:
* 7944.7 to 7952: 2.38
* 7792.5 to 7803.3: 1.98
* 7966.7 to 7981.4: 2.1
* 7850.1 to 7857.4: 2.04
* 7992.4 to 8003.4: 2.29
